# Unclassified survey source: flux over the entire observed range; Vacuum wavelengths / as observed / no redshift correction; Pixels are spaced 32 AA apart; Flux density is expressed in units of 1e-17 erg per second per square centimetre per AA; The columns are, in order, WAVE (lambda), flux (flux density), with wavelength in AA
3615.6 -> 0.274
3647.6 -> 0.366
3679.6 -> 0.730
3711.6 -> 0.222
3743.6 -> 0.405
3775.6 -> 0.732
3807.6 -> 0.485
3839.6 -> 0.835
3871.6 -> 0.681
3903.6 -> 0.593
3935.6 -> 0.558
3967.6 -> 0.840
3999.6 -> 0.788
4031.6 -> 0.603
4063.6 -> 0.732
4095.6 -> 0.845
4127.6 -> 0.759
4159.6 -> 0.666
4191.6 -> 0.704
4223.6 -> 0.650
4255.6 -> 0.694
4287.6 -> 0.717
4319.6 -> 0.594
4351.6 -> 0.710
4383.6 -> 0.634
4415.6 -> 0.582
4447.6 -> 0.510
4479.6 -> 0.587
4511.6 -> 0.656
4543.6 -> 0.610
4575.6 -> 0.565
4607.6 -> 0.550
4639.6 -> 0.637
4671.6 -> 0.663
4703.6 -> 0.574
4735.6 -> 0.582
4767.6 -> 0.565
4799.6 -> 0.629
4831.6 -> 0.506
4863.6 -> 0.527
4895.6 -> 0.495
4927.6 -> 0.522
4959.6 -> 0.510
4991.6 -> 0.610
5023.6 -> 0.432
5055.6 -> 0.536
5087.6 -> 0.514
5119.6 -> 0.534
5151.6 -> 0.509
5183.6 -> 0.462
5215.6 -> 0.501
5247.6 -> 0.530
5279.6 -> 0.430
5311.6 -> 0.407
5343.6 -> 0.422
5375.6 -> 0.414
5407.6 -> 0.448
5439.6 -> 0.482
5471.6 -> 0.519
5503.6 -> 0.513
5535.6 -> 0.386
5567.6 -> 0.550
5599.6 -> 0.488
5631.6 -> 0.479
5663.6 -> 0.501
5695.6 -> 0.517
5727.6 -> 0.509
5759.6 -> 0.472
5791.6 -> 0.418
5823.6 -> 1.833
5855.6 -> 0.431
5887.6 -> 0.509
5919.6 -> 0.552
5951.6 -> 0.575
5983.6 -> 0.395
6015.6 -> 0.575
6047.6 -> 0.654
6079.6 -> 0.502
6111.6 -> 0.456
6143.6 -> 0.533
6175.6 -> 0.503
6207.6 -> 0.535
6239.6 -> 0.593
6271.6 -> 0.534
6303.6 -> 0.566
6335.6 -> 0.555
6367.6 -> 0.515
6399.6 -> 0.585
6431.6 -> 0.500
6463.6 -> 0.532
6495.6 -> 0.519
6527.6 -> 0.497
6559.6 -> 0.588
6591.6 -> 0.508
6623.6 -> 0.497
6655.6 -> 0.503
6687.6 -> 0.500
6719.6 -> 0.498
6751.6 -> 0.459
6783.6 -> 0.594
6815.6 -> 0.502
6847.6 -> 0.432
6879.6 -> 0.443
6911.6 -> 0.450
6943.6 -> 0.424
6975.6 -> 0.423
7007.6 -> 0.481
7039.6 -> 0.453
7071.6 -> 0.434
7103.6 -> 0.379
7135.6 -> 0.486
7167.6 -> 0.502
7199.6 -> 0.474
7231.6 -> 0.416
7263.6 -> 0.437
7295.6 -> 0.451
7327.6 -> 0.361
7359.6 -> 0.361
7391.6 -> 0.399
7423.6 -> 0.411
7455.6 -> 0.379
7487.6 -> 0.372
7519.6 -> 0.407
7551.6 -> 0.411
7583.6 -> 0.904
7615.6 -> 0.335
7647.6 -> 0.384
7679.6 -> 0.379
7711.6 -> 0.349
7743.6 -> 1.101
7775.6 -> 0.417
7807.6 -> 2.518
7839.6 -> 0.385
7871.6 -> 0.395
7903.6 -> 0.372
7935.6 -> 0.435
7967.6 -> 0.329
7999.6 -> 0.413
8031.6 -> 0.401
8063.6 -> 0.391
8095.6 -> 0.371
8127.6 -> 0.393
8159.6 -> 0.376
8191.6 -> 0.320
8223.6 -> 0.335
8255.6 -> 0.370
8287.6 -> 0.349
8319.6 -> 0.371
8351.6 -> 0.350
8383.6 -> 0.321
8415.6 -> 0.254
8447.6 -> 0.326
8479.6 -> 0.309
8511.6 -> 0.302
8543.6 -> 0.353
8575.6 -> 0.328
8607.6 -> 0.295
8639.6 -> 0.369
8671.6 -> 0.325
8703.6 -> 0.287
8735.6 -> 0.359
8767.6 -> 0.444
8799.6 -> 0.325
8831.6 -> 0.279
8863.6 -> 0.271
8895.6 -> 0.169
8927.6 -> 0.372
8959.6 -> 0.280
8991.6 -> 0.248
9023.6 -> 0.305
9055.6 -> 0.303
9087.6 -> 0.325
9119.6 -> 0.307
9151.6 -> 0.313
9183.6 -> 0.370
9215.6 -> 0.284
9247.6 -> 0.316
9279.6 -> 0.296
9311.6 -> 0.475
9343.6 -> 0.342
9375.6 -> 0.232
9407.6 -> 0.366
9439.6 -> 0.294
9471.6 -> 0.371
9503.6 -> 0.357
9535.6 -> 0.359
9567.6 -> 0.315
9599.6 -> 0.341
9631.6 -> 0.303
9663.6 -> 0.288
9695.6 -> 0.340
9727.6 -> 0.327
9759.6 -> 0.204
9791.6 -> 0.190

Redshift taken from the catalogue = 0.56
